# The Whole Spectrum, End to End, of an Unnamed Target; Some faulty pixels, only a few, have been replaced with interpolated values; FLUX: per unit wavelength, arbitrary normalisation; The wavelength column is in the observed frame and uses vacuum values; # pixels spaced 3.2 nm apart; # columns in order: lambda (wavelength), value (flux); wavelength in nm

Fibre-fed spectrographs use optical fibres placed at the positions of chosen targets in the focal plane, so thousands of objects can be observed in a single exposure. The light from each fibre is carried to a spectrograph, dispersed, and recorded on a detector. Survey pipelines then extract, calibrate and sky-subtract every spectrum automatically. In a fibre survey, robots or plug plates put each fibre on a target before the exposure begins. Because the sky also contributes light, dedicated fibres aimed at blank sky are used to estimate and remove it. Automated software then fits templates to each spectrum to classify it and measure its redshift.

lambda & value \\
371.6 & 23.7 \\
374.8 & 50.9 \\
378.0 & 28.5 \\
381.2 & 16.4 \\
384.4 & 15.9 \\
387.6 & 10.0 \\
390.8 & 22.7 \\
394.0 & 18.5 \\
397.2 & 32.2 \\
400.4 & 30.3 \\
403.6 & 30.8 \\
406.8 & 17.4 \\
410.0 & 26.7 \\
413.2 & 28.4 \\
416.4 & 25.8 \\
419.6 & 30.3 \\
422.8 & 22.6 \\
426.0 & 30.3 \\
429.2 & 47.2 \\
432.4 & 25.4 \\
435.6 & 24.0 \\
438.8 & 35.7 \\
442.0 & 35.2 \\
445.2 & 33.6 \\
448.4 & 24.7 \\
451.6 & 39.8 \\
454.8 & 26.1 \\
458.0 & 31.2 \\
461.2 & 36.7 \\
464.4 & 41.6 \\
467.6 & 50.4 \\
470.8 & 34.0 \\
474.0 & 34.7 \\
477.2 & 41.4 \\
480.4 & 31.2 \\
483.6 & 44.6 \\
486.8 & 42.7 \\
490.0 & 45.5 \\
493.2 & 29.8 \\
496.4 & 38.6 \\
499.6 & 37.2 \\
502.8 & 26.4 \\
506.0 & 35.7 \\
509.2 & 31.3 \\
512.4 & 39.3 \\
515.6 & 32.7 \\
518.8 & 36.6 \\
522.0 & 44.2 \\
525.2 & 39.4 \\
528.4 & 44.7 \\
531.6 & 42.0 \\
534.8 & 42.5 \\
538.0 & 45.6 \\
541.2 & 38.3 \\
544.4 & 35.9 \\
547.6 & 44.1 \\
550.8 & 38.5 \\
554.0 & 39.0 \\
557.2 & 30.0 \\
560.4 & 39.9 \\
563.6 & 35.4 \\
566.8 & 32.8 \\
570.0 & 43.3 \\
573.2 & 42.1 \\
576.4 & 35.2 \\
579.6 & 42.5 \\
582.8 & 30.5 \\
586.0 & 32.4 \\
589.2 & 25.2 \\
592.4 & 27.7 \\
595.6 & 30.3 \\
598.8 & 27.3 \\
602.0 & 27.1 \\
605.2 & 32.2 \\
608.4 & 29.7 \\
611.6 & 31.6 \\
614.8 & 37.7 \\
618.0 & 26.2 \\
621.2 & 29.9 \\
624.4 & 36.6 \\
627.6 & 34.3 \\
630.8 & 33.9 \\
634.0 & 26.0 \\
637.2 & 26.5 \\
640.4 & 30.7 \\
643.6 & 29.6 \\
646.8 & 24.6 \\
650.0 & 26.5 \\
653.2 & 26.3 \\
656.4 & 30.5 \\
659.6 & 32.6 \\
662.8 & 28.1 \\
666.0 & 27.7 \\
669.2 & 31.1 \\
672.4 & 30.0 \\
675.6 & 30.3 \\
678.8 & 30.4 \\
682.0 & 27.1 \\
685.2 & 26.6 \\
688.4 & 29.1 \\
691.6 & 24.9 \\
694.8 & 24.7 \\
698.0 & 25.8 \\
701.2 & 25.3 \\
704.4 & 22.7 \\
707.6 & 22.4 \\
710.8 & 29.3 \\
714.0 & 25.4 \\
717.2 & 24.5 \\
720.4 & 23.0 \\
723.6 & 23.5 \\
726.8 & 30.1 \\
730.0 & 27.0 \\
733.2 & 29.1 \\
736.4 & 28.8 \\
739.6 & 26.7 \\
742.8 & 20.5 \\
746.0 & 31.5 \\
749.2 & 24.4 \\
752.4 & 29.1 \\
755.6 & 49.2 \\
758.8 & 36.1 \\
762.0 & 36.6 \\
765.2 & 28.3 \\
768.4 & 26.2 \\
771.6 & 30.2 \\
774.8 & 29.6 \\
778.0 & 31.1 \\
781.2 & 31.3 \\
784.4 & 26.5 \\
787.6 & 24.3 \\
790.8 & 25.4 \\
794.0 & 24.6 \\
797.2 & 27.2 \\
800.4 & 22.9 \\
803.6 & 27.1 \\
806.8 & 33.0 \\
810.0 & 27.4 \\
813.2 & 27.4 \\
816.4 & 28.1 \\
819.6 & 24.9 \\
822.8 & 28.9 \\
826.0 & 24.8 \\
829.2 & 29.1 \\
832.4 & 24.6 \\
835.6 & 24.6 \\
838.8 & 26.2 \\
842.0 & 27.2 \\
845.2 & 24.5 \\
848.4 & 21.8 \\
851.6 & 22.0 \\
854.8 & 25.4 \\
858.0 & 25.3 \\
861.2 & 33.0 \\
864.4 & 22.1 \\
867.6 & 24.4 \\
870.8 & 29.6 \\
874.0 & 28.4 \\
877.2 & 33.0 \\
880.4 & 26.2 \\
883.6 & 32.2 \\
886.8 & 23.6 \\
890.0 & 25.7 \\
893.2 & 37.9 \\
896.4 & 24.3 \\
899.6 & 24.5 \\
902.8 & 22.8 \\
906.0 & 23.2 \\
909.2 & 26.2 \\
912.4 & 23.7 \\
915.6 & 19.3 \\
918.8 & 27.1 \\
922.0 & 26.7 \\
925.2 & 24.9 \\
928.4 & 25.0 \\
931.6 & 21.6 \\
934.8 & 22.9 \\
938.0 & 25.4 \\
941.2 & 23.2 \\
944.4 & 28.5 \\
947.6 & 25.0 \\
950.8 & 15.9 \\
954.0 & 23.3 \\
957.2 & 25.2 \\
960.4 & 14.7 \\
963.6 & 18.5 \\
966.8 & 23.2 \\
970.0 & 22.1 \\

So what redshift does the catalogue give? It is 0.153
